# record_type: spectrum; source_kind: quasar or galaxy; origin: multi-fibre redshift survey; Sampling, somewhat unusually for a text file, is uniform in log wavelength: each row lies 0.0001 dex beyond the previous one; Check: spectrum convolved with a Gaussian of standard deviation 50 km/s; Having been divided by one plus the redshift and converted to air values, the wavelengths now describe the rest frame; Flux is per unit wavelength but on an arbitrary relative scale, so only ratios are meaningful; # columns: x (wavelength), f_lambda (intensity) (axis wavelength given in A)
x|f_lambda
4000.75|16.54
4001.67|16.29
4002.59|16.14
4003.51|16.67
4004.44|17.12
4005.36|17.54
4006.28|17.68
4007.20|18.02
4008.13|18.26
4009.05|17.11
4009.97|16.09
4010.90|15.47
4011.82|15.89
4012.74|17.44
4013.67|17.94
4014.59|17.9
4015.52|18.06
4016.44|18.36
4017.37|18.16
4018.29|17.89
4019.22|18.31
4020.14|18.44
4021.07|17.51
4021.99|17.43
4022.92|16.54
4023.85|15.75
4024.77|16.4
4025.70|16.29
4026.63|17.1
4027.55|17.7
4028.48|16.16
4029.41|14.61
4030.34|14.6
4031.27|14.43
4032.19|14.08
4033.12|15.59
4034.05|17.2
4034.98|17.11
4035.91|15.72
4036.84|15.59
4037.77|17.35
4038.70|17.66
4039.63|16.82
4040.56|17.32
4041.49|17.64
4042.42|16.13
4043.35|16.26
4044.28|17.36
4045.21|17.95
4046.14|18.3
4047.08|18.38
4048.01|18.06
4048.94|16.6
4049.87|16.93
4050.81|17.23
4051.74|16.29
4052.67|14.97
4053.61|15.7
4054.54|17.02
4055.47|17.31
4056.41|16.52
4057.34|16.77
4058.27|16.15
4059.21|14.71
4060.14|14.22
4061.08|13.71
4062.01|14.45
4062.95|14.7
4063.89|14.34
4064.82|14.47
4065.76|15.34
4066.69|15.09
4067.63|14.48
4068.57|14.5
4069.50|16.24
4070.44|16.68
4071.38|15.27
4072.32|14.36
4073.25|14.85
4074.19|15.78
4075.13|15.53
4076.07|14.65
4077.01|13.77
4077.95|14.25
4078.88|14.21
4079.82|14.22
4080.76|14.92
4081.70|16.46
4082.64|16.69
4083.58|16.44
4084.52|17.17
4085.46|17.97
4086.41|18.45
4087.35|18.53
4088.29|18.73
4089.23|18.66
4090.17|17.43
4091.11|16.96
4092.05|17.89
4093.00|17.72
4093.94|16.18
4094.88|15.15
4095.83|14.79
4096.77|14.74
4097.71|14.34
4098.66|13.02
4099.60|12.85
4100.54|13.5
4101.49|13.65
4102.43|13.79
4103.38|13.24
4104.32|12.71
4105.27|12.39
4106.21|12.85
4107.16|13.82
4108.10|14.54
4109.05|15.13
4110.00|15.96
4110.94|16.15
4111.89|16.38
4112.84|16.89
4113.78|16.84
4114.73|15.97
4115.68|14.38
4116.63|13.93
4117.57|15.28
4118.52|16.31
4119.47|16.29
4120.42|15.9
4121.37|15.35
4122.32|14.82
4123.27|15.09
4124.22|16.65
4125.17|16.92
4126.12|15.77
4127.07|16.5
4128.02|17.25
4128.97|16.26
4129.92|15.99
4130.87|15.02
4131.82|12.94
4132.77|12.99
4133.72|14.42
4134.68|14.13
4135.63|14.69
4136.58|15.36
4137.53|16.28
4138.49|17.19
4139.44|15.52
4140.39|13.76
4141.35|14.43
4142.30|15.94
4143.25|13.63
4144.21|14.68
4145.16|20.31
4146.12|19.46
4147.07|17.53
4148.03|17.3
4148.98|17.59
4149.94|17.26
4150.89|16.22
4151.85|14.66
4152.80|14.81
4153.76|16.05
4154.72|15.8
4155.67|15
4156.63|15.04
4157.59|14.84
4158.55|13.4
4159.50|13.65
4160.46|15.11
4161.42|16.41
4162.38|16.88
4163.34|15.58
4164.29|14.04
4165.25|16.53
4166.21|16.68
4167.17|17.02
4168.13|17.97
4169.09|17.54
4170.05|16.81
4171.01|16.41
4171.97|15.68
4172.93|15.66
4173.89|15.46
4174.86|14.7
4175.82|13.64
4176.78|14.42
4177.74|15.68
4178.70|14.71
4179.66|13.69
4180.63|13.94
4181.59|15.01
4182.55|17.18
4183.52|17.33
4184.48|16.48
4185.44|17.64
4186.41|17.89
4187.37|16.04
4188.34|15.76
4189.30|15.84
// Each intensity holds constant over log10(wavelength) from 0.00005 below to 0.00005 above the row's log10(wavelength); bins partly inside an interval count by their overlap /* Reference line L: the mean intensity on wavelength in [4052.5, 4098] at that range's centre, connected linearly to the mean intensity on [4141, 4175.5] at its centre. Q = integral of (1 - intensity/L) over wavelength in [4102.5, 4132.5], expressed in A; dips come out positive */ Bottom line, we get 1.2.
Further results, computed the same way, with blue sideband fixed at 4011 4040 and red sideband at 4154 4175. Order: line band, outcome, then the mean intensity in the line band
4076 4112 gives 1.9 A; 15.4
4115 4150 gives 0.5 A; 15.7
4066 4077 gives 0.8 A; 15.2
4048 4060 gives 0.1 A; 16.4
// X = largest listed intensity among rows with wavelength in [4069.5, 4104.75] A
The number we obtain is 18.73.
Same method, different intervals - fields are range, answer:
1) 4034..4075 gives 18.38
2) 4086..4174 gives 20.31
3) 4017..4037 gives 18.44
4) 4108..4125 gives 16.89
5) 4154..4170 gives 17.97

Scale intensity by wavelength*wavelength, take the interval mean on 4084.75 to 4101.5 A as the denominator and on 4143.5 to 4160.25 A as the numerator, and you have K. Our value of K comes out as 1.02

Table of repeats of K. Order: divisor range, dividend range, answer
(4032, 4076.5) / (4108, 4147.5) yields 1.01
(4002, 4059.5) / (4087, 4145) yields 0.95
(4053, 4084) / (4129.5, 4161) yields 1.05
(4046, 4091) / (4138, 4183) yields 1.03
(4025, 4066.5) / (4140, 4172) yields 1.04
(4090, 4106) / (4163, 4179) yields 1.12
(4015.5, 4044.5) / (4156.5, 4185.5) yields 1.00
